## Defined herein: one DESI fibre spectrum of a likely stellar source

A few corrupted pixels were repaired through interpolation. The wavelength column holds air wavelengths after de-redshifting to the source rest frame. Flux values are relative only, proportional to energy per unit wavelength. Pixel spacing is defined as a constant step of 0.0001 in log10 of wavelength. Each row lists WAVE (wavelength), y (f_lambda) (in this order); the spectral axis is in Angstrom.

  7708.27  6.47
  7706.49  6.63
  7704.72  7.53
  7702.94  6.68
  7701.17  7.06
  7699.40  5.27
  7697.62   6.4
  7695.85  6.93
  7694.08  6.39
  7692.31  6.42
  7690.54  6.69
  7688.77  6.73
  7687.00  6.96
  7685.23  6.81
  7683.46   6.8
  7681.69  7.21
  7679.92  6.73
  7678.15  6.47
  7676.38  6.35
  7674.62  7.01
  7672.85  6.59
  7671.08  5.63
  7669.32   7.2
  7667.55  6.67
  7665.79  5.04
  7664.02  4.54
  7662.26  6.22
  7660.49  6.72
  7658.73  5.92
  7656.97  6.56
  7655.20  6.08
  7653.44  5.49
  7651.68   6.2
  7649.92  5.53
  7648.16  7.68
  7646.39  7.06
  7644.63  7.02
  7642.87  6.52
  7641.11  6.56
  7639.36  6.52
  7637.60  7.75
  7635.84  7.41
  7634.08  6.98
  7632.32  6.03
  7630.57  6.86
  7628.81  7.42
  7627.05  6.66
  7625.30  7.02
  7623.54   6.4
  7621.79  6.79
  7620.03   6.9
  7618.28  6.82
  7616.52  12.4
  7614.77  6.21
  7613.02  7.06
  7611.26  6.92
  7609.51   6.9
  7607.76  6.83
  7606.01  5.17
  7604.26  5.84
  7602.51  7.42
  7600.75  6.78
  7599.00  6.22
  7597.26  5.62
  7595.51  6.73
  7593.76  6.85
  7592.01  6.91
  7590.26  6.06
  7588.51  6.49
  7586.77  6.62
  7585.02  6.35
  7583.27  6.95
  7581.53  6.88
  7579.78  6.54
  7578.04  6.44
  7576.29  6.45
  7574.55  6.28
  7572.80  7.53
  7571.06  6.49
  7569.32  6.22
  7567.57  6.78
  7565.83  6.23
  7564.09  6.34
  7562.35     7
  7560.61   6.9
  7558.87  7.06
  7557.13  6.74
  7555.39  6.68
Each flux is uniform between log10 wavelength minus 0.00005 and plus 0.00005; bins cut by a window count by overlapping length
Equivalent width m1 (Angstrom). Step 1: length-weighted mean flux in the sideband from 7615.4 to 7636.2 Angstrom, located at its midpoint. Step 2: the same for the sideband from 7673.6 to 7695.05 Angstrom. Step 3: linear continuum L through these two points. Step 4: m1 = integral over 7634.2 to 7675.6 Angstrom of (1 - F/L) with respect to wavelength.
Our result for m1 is 3.4 Angstrom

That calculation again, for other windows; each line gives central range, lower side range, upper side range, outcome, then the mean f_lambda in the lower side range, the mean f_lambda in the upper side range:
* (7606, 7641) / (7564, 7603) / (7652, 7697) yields -3.2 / 6.57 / 6.41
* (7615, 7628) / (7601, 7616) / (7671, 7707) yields -1.6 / 6.69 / 6.66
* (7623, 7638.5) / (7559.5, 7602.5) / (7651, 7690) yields -1.2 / 6.59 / 6.36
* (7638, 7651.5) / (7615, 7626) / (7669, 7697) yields 1.0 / 7.64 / 6.67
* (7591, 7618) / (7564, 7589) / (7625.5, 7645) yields -0.7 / 6.58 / 6.89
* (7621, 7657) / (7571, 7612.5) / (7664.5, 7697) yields -0.7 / 6.56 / 6.56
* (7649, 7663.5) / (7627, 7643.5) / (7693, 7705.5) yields 1.6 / 6.89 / 6.6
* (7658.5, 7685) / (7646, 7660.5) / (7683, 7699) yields 0.5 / 6.31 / 6.63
